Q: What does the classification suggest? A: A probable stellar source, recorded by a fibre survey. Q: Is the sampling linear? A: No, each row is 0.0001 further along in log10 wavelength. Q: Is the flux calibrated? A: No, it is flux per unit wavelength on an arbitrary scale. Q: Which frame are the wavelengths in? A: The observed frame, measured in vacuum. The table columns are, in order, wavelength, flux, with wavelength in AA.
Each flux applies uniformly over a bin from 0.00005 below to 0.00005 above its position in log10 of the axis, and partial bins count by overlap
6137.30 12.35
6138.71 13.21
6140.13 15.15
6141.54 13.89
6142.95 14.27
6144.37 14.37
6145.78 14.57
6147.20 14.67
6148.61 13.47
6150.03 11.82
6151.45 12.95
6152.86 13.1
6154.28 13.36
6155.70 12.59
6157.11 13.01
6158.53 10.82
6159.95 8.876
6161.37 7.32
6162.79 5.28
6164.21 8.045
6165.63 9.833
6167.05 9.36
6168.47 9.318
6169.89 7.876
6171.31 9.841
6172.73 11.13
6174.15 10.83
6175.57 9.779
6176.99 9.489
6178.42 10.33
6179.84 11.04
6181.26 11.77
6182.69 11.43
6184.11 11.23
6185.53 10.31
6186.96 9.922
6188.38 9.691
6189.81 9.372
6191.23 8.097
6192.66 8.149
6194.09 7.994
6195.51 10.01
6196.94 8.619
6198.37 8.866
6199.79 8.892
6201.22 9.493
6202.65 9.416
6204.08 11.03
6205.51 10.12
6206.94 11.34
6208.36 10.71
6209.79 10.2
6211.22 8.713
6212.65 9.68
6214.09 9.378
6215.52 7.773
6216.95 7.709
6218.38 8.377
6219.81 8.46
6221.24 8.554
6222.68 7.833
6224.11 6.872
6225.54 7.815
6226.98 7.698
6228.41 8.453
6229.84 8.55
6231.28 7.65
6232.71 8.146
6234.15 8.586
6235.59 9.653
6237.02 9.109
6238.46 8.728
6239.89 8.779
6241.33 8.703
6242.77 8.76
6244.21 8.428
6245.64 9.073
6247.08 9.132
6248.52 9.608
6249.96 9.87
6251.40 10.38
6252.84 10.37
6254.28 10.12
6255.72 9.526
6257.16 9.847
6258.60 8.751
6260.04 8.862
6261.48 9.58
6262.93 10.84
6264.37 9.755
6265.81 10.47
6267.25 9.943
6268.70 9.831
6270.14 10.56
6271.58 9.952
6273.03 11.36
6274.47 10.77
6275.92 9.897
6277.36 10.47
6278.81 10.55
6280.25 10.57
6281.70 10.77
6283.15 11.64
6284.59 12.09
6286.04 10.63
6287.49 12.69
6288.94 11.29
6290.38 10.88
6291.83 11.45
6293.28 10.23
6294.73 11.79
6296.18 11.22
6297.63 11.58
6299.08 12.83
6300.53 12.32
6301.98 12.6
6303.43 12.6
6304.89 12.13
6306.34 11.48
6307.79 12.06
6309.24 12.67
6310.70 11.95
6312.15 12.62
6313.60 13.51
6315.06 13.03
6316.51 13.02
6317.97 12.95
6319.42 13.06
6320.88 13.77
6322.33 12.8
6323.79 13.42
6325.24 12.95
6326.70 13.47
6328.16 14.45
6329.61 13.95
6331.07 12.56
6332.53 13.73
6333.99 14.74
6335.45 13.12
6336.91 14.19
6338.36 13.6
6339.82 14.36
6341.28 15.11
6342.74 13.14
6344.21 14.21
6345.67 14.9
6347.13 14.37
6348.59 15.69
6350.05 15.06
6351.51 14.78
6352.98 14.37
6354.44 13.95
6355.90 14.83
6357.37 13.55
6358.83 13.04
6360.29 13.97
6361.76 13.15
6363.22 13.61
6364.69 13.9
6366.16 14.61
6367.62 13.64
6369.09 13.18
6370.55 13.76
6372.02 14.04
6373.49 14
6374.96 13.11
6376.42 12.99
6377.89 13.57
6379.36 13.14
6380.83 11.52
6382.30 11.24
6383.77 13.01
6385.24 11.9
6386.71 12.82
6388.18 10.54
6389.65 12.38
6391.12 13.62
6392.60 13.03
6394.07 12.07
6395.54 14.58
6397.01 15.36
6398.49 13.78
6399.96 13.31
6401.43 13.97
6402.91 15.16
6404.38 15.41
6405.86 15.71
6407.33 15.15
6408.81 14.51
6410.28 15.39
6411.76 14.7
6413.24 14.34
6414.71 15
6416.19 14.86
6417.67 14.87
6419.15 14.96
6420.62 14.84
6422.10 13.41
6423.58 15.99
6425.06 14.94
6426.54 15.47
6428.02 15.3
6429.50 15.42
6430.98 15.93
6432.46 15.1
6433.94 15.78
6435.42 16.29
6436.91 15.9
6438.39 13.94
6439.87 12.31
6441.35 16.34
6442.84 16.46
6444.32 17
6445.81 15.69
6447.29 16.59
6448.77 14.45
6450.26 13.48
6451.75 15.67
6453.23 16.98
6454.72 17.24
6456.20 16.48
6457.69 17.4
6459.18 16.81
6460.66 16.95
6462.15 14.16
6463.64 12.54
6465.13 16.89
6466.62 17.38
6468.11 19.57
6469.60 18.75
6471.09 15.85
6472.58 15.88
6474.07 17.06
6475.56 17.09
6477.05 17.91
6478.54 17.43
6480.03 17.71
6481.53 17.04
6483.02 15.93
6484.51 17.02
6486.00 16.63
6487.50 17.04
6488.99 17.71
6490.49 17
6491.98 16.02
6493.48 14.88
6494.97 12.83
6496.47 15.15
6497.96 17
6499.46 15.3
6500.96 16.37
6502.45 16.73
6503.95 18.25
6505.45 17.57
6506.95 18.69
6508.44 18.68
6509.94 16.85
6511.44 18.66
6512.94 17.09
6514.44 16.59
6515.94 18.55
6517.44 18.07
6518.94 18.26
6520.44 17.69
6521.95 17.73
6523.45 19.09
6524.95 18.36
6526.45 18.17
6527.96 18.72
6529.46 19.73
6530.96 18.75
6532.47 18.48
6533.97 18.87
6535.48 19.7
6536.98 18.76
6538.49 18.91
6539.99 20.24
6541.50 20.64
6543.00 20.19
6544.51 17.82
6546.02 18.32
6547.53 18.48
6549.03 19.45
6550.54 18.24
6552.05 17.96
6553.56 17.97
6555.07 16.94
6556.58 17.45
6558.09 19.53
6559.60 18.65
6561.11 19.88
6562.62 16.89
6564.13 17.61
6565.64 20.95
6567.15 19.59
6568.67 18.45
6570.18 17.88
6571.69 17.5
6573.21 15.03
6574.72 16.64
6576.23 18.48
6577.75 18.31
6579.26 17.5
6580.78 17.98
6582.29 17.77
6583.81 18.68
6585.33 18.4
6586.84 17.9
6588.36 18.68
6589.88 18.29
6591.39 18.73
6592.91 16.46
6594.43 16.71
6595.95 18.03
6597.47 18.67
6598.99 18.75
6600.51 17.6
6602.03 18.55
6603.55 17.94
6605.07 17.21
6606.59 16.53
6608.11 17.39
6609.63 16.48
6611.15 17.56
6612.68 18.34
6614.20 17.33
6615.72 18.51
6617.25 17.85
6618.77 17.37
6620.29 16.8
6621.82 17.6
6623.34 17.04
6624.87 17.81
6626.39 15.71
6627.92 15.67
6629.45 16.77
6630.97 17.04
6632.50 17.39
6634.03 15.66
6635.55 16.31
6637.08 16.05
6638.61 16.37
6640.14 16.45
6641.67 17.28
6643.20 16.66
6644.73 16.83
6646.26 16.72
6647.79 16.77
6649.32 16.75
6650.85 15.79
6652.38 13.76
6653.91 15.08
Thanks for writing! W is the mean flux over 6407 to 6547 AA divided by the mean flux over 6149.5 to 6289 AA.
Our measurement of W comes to 1.7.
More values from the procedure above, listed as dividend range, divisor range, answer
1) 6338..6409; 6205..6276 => 1.49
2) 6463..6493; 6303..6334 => 1.30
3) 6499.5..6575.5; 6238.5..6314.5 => 1.71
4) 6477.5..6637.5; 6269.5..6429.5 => 1.34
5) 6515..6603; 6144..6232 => 1.86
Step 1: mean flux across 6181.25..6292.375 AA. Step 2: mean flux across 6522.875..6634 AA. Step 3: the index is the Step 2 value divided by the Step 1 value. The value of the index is 1.88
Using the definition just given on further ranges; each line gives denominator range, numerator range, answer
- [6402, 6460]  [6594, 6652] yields 1.11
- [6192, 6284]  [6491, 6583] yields 1.92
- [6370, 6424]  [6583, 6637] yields 1.26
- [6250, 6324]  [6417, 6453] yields 1.35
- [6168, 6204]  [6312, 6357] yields 1.42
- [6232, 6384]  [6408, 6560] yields 1.41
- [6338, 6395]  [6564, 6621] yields 1.32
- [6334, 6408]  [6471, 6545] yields 1.28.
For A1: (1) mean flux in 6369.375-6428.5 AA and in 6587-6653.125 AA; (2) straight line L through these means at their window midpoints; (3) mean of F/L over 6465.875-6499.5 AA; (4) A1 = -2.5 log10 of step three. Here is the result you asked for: -0.11 mag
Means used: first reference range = 13.9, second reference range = 17.1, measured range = 16.7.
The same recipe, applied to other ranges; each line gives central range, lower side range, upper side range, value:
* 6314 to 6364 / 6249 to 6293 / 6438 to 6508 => -0.12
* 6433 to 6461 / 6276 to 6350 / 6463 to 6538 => 0.01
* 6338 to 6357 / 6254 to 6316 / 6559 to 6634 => -0.16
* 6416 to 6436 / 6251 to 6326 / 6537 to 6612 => -0.04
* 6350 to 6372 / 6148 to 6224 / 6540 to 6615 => -0.03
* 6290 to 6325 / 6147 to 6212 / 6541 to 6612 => 0.03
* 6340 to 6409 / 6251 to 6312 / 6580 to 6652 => -0.09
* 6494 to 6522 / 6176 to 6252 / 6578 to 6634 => -0.11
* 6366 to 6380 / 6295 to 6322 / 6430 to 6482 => 0.04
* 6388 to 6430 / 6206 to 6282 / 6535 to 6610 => -0.05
